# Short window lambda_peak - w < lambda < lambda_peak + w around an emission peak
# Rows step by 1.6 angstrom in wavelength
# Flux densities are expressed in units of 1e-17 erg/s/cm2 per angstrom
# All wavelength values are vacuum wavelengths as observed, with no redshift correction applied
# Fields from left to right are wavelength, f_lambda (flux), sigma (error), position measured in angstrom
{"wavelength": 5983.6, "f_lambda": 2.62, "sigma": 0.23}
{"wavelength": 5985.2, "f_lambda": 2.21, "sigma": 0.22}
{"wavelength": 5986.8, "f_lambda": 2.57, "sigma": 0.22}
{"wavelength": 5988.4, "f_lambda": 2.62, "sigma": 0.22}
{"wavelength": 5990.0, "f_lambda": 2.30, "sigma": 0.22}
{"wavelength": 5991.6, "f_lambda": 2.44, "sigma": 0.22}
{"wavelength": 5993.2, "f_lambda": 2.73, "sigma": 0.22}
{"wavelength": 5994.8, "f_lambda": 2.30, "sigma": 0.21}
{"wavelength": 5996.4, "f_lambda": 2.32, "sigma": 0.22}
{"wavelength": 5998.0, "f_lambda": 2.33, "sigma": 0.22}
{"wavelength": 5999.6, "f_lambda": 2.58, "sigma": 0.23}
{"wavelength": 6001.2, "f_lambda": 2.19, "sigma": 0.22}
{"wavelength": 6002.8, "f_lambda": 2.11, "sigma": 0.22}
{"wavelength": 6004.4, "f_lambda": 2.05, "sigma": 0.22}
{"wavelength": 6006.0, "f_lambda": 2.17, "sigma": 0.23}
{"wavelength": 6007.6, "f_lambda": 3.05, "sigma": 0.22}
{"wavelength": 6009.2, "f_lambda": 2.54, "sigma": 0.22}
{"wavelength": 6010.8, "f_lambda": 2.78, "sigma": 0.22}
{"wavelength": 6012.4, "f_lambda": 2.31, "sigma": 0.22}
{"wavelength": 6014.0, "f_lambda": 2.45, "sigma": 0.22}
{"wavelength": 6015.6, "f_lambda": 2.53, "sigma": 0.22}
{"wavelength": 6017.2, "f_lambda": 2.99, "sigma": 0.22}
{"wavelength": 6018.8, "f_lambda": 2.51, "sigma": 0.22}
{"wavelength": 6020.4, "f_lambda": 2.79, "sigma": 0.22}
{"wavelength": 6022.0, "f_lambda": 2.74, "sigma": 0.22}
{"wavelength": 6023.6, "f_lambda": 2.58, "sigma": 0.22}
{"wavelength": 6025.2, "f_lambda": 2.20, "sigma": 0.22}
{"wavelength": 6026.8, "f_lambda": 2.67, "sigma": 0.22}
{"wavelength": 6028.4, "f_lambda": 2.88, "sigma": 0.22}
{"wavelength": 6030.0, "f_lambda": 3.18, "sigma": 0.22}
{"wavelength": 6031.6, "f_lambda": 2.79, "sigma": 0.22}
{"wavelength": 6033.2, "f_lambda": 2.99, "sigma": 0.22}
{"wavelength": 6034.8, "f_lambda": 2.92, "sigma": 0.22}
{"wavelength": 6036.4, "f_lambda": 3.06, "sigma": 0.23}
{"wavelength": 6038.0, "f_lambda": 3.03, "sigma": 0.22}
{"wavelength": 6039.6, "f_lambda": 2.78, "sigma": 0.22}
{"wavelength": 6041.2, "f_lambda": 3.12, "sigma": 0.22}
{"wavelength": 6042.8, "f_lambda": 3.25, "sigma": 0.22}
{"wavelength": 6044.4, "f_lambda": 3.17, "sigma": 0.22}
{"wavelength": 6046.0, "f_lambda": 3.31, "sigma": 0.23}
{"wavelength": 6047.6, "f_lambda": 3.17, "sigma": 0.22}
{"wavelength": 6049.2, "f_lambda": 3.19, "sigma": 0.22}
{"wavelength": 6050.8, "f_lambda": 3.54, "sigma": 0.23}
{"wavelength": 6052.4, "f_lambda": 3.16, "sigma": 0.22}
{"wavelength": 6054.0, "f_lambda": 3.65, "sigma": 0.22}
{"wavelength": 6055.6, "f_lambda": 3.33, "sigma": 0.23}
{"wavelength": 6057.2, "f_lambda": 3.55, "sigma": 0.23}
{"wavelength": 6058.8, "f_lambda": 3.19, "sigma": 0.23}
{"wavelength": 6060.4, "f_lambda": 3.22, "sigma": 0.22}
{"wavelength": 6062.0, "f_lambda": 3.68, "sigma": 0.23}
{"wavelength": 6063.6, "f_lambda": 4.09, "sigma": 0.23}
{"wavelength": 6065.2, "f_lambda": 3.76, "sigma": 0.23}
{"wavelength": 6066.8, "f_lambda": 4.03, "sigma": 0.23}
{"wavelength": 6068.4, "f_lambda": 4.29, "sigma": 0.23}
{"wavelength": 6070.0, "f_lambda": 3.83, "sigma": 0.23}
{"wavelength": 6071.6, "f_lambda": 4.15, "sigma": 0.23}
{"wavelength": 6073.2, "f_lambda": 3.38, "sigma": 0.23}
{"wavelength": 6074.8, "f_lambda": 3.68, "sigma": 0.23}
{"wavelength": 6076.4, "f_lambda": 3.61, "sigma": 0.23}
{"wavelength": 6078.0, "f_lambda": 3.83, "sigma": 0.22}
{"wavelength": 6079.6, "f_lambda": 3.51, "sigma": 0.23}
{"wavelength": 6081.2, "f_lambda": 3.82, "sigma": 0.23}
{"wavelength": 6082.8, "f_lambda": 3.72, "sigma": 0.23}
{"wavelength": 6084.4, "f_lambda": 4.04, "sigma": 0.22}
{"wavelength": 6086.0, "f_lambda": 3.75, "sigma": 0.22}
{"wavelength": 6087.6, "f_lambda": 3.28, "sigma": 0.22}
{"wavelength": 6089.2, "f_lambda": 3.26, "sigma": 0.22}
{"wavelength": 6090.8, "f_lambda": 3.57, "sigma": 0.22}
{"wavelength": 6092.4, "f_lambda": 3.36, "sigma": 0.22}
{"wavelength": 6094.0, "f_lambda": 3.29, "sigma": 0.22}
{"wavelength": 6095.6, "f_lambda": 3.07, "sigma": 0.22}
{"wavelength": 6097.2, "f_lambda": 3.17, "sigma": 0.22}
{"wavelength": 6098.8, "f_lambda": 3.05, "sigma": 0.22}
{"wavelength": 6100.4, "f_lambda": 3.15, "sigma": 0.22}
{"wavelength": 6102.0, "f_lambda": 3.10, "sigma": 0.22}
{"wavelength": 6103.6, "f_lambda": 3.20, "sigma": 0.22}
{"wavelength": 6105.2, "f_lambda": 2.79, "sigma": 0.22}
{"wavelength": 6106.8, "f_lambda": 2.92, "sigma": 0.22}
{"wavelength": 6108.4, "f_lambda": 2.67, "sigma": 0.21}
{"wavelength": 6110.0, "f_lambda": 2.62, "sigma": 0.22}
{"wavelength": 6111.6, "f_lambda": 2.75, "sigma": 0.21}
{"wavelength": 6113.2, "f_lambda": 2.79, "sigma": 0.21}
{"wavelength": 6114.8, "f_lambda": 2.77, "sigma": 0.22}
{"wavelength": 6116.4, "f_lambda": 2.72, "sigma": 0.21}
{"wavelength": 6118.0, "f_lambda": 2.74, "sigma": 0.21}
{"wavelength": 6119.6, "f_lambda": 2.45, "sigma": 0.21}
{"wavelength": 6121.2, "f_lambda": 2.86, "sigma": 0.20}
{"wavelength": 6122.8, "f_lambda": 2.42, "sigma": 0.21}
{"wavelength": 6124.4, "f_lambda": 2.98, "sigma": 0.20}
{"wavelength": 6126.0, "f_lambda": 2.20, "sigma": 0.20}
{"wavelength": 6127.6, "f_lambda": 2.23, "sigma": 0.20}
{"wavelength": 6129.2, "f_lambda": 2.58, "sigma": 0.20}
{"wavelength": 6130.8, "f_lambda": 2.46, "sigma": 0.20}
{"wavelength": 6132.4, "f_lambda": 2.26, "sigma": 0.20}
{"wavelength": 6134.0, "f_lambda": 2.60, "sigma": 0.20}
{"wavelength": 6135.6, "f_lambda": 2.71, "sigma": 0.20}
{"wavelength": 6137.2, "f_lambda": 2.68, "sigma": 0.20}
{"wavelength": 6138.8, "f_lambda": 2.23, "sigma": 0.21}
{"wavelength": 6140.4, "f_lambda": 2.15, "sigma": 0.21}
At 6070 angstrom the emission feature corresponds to Mg II 2798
